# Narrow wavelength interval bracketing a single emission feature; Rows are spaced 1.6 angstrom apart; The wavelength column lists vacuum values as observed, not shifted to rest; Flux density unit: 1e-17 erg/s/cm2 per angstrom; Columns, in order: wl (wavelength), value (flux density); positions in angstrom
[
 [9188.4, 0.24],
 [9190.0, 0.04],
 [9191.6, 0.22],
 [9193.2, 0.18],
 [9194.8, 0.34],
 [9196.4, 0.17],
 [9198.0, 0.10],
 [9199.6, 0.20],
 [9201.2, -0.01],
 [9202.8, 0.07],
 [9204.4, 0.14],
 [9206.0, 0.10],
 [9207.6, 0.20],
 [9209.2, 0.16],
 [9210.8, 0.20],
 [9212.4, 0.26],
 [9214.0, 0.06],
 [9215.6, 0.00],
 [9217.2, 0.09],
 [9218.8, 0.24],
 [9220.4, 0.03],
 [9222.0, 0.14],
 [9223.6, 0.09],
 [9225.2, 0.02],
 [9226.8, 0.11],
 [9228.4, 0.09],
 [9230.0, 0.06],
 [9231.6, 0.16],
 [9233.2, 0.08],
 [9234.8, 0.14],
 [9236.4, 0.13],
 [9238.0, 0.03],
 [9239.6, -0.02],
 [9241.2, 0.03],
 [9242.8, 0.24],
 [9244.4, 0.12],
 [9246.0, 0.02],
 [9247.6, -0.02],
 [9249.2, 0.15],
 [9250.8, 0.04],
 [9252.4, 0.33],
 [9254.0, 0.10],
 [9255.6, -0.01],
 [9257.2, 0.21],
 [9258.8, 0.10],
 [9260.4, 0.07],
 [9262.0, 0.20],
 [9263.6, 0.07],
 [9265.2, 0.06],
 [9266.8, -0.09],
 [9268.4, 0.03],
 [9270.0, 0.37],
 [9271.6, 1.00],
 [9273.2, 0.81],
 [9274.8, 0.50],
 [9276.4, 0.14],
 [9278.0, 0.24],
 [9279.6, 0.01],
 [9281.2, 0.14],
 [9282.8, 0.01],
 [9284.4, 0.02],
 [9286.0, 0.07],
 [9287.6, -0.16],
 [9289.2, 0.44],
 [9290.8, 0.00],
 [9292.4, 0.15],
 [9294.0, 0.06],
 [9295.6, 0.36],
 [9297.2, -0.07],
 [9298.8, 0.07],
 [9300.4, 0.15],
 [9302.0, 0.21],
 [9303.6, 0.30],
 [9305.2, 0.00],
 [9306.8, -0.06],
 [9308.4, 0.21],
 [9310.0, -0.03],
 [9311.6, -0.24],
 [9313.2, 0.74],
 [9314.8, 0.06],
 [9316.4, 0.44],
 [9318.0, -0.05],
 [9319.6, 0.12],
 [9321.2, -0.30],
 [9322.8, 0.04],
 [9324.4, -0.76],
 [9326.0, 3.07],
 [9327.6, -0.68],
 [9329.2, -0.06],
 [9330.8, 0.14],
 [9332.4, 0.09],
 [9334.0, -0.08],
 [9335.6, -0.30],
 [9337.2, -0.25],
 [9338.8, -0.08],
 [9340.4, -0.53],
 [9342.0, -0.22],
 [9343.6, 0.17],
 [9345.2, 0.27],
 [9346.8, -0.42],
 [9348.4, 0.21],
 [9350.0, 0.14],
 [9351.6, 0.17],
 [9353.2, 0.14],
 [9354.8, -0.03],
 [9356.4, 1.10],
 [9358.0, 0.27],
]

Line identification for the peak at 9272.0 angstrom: Hbeta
